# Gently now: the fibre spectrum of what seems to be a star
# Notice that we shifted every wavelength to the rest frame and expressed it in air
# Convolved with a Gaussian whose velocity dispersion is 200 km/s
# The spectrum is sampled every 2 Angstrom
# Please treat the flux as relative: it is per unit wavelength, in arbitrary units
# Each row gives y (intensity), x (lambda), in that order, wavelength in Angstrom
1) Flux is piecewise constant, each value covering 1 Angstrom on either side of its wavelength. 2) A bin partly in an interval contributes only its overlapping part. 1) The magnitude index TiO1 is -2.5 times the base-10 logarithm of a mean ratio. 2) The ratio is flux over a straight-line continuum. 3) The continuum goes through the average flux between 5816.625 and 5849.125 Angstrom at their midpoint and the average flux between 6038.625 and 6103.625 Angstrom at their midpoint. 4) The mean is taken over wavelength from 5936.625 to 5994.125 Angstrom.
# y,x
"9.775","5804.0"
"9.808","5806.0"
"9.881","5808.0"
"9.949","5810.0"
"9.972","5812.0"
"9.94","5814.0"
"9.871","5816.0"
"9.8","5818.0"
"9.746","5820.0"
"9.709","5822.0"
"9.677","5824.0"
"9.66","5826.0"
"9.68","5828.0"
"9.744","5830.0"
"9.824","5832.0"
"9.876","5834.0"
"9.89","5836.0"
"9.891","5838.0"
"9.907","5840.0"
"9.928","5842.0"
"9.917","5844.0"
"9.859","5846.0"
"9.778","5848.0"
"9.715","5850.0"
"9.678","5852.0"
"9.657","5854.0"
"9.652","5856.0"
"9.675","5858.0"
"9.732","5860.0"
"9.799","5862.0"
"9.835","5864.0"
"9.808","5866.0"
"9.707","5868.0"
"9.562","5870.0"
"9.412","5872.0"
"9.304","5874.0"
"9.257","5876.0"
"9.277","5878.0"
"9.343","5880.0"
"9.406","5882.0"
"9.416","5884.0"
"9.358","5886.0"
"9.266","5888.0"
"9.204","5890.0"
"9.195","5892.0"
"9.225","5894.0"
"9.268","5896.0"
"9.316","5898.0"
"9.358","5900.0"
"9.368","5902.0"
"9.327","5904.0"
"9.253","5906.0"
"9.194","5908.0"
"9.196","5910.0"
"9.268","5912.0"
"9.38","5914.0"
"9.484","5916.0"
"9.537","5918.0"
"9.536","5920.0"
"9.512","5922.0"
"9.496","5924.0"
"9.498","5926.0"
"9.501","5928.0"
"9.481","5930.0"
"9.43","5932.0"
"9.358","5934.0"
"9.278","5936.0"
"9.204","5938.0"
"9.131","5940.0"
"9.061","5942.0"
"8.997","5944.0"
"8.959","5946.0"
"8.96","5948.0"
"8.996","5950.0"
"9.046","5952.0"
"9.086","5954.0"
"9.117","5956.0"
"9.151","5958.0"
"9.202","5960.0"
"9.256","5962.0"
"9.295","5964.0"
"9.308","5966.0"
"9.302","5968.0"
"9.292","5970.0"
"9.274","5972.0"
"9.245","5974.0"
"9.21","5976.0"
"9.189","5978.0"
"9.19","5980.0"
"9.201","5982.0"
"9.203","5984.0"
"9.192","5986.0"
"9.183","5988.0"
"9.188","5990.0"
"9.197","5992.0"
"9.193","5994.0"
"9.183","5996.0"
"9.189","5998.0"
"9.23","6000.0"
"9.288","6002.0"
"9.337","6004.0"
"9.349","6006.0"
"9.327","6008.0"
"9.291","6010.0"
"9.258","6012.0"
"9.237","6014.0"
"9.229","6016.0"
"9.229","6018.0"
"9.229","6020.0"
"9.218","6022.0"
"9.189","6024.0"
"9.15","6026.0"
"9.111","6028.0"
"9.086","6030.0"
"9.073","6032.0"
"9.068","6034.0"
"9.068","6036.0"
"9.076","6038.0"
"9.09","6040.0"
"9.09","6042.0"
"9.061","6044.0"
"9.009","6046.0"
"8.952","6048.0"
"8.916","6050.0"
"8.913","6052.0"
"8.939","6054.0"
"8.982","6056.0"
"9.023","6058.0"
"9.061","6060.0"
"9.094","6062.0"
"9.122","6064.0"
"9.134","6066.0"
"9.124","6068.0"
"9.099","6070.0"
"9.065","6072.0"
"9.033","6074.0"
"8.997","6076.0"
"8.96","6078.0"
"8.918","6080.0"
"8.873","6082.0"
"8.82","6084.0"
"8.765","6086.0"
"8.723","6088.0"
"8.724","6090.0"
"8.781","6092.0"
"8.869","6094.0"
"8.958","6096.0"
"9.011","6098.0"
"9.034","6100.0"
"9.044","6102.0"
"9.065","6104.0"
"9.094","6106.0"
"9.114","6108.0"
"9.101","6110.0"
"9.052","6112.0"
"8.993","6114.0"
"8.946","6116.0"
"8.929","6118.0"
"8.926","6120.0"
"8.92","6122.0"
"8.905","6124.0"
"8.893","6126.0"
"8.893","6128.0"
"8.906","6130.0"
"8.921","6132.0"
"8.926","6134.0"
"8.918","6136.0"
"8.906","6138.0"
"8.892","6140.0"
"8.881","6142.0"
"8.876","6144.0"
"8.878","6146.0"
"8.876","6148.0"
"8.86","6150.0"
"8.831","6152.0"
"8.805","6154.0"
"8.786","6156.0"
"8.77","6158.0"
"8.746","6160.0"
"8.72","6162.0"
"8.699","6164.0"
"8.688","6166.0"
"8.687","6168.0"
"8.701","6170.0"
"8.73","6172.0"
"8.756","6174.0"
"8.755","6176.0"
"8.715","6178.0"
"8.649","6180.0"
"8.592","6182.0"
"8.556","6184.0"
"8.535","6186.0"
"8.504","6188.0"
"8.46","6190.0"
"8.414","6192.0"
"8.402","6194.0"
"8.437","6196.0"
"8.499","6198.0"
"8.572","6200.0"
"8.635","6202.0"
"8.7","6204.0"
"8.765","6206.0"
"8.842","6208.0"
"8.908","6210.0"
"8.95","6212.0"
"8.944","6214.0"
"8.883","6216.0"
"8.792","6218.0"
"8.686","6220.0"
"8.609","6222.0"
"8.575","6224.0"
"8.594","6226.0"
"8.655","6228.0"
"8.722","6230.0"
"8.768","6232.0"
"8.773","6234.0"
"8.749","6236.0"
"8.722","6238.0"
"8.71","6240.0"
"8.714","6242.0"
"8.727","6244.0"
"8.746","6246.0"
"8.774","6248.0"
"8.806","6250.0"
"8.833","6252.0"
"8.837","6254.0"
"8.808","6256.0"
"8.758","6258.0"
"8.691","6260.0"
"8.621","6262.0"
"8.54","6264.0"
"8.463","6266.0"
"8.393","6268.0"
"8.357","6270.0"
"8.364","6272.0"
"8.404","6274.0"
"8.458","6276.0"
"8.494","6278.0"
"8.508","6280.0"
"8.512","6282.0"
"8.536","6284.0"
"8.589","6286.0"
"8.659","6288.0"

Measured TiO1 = 0.02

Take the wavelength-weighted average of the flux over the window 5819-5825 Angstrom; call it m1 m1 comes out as 9.71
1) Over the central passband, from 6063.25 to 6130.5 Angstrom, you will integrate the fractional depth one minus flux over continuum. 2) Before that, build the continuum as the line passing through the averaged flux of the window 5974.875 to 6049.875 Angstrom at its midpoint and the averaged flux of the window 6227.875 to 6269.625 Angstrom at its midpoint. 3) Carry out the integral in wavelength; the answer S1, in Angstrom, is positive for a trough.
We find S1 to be 0.3 Angstrom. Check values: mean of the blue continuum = 9.17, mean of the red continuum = 8.7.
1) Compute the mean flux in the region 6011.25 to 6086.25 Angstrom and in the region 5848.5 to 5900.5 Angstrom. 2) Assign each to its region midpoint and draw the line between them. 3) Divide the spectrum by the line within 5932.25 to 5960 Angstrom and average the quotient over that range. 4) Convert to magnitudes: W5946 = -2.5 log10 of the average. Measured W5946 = 0.02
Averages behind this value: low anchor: 9.48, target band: 9.12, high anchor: 9.06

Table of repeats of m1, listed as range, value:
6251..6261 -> 8.79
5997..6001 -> 9.21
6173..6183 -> 8.69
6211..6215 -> 8.95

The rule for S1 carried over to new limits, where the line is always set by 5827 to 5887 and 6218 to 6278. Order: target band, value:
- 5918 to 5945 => 0.3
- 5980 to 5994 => 0.2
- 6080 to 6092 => 0.4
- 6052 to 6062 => 0.2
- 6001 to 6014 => 0.0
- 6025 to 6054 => 0.5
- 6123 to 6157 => 0.2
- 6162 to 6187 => 0.5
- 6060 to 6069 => 0.0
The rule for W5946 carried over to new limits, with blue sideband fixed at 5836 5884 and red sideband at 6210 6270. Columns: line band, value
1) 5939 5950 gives 0.050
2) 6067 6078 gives 0.009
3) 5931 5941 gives 0.022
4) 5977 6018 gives 0.010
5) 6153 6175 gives 0.021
